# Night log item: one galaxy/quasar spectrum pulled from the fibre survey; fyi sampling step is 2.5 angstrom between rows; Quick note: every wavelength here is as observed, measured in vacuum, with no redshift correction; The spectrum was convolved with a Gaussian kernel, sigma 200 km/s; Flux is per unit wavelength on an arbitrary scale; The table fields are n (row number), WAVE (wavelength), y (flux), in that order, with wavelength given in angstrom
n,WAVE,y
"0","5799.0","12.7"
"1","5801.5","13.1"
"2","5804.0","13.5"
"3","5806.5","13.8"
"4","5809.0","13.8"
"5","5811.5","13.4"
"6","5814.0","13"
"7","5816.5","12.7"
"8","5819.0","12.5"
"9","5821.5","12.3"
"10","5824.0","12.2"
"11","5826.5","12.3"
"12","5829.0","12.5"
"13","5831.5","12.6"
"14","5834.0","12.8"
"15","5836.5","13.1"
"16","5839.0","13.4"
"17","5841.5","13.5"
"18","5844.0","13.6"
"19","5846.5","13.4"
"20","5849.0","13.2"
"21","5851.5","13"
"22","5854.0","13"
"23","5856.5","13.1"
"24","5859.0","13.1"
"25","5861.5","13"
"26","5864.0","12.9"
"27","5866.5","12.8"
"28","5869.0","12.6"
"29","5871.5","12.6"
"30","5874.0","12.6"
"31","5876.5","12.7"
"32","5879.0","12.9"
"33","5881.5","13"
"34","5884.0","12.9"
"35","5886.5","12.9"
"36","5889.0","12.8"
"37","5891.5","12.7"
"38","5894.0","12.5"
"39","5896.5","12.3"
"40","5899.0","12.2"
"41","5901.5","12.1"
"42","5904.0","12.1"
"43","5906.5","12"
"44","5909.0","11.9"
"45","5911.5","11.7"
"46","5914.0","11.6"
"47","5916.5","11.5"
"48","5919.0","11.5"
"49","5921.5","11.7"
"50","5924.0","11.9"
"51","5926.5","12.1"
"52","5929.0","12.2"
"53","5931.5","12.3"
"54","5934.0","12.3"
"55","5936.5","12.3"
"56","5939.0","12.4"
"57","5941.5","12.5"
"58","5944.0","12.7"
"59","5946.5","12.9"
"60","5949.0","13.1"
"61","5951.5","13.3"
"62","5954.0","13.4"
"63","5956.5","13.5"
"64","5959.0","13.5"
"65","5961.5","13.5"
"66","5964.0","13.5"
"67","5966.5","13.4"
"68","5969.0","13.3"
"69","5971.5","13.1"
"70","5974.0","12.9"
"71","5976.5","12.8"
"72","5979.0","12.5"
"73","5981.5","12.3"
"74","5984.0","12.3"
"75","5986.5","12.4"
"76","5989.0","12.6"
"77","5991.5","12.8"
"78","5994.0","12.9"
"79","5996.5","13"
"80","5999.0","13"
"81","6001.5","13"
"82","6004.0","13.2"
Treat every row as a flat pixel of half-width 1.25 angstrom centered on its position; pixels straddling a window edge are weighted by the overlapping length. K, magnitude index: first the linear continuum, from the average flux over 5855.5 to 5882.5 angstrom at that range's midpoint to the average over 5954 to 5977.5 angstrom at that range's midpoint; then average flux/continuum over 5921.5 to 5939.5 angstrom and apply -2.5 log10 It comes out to 0.08 mag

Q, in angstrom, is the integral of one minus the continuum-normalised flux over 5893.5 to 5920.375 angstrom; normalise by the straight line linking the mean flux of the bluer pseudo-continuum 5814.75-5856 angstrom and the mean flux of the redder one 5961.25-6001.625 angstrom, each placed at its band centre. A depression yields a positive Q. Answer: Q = 2.0 angstrom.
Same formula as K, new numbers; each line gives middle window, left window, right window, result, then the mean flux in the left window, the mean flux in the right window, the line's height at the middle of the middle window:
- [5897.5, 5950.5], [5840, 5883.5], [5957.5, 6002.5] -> 0.07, 13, 12.9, 13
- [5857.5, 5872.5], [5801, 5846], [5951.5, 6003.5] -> 0.01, 13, 13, 13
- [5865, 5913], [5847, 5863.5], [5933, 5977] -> 0.05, 13.1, 13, 13.1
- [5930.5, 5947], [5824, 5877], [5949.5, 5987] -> 0.05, 12.9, 13.1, 13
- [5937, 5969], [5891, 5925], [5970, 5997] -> -0.06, 12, 12.7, 12.4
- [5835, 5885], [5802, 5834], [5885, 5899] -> -0.02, 12.9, 12.6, 12.7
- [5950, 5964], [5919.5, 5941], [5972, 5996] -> -0.09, 12.1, 12.6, 12.4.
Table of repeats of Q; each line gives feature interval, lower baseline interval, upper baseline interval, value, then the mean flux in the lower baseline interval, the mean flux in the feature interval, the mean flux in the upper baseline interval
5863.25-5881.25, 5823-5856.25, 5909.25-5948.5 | -0.11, 13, 12.7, 12.1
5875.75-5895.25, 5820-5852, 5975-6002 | 0.05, 12.9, 12.8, 12.7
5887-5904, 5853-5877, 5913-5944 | 0.05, 12.8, 12.4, 12.1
